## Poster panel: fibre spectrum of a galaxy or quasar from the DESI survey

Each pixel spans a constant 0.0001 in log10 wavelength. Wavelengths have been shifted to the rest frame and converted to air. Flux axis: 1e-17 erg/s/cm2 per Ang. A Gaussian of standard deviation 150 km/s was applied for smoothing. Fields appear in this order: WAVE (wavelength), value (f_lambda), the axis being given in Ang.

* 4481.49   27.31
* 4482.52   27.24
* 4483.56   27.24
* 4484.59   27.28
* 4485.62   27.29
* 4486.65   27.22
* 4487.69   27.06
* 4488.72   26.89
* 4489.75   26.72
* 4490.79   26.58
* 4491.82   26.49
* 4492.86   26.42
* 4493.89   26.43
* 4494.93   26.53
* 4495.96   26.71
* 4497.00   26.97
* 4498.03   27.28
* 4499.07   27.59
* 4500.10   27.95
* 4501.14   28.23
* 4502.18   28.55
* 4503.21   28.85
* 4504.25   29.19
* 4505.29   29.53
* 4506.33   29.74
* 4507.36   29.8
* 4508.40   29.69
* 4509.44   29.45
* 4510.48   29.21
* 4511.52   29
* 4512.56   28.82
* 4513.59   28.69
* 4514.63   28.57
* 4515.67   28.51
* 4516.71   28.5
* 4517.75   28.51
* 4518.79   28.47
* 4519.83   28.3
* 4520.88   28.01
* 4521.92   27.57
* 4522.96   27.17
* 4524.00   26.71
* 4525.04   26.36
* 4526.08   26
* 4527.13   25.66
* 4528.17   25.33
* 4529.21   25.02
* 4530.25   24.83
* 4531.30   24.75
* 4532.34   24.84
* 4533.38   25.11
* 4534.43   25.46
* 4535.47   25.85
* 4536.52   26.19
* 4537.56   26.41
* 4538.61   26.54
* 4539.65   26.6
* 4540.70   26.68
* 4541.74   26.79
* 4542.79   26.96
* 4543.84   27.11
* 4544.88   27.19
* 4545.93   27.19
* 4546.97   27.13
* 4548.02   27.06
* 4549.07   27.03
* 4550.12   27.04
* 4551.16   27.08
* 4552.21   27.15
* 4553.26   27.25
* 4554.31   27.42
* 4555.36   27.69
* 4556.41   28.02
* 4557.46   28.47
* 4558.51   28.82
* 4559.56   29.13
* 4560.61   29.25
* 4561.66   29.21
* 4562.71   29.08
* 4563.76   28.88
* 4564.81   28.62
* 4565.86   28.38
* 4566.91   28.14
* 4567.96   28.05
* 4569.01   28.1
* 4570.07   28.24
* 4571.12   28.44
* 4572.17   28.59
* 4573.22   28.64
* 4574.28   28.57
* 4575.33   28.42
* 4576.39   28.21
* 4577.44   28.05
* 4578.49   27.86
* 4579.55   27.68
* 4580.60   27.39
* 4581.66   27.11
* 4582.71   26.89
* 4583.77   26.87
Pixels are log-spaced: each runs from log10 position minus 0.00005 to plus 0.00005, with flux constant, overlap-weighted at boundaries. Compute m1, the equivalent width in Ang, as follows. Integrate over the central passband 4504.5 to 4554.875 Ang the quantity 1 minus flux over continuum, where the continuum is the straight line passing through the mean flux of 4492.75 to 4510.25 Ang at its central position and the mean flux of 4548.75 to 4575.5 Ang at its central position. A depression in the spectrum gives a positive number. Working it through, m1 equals 1.73 Ang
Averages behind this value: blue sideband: 28.2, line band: 27.3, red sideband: 28.2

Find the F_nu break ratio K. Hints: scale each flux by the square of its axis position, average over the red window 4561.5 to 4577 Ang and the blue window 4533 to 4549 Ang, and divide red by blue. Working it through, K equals 1.09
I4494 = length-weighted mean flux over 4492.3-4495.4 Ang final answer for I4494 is 26.4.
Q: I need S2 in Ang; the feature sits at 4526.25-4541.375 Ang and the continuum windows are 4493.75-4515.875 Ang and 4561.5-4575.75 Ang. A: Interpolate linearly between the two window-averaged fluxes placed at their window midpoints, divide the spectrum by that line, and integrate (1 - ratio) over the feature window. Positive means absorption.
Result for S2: 1.5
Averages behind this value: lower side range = 28.5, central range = 25.7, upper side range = 28.5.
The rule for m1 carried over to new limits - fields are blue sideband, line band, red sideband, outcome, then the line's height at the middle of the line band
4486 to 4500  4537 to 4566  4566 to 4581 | 0.20 Ang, 27.8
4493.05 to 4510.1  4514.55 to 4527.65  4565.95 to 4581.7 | 0.32 Ang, 28.2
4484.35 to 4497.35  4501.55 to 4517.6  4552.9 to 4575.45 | -1.08 Ang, 27.2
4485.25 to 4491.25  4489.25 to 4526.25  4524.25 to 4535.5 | -2.52 Ang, 26.2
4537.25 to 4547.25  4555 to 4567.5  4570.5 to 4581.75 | -0.49 Ang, 27.6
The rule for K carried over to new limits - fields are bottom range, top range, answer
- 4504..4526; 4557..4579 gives 1.02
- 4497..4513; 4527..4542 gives 0.91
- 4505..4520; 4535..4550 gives 0.94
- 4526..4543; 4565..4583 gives 1.11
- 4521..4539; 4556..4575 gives 1.12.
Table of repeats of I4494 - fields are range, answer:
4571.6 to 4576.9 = 28.5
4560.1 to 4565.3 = 29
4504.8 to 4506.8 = 29.6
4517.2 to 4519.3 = 28.5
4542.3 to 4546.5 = 27.2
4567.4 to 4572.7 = 28.3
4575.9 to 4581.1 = 27.9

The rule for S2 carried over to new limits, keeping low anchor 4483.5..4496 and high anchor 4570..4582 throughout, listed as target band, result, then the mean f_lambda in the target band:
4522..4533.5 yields 0.7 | 25.7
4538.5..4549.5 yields 0.3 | 27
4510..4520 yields -0.5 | 28.7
